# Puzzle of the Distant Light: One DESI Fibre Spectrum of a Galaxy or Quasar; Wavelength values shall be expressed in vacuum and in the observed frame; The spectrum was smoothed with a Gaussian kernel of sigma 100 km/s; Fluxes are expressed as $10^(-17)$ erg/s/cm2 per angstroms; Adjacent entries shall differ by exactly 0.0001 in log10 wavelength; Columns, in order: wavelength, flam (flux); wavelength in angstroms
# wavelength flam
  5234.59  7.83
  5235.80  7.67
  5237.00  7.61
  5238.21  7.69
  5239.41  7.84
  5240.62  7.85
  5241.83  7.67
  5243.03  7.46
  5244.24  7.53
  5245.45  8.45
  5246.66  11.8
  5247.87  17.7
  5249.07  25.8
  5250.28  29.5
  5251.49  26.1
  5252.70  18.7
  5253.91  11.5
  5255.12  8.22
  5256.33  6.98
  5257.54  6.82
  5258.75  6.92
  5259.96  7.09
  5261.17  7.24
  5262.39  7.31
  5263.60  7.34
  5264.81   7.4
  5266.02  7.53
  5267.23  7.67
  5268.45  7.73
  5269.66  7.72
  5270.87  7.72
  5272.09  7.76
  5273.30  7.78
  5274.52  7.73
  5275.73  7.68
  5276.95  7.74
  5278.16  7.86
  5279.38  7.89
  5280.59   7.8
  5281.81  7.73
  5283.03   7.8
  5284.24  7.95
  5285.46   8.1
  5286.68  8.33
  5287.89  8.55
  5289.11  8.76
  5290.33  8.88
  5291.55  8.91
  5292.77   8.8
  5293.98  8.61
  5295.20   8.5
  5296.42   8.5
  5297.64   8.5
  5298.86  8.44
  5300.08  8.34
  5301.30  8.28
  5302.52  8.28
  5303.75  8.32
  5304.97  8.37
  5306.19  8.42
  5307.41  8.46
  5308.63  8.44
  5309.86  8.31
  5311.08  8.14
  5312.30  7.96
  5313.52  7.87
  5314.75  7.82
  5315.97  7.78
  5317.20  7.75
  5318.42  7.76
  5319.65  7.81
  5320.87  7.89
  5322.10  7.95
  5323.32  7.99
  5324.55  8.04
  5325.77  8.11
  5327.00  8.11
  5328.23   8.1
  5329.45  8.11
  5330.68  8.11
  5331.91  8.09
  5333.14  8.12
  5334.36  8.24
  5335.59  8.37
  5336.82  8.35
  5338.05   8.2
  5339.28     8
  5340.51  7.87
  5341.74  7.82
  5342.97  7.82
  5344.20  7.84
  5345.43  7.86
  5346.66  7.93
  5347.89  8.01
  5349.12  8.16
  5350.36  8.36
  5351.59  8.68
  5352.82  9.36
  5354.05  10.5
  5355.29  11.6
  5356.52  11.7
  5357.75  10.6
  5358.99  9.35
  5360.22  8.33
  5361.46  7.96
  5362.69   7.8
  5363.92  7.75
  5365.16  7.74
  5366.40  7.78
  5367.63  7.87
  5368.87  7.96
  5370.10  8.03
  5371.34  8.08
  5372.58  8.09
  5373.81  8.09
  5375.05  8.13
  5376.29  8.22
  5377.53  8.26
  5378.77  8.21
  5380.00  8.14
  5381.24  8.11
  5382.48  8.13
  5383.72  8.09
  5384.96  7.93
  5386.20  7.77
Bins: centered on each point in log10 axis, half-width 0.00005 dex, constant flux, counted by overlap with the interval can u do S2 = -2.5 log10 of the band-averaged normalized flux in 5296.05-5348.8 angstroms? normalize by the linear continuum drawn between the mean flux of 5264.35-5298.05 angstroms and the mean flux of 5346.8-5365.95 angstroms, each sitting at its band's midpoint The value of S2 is 0.063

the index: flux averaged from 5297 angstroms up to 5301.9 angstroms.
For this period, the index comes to 8.39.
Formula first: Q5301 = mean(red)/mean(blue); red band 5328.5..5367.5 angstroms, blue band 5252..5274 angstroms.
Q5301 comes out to 1.0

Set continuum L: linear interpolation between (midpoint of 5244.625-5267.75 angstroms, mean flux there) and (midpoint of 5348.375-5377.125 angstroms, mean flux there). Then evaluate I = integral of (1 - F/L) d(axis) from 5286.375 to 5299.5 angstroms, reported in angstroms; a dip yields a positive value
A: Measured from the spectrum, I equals 2.8 angstroms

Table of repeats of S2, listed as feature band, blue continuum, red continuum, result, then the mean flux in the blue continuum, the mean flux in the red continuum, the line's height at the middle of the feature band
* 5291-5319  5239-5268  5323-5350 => 0.119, 11.2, 8.06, 9.24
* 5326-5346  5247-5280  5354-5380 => 0.146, 10.6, 8.62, 9.22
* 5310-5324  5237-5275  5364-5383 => 0.161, 10.4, 8.05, 9.16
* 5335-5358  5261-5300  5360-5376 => -0.102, 8.02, 7.97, 7.98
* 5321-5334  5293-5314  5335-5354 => 0.029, 8.35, 8.24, 8.29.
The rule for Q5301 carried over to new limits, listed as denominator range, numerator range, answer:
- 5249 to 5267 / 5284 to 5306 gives 0.72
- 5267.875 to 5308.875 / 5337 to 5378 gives 1.03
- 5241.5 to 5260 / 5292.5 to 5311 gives 0.63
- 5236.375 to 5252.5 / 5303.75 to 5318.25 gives 0.60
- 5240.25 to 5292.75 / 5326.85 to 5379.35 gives 0.86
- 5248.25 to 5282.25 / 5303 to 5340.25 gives 0.79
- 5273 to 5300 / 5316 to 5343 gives 0.98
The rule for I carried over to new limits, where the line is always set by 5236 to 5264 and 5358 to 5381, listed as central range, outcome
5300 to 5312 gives 1.8 angstroms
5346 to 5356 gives -0.5 angstroms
